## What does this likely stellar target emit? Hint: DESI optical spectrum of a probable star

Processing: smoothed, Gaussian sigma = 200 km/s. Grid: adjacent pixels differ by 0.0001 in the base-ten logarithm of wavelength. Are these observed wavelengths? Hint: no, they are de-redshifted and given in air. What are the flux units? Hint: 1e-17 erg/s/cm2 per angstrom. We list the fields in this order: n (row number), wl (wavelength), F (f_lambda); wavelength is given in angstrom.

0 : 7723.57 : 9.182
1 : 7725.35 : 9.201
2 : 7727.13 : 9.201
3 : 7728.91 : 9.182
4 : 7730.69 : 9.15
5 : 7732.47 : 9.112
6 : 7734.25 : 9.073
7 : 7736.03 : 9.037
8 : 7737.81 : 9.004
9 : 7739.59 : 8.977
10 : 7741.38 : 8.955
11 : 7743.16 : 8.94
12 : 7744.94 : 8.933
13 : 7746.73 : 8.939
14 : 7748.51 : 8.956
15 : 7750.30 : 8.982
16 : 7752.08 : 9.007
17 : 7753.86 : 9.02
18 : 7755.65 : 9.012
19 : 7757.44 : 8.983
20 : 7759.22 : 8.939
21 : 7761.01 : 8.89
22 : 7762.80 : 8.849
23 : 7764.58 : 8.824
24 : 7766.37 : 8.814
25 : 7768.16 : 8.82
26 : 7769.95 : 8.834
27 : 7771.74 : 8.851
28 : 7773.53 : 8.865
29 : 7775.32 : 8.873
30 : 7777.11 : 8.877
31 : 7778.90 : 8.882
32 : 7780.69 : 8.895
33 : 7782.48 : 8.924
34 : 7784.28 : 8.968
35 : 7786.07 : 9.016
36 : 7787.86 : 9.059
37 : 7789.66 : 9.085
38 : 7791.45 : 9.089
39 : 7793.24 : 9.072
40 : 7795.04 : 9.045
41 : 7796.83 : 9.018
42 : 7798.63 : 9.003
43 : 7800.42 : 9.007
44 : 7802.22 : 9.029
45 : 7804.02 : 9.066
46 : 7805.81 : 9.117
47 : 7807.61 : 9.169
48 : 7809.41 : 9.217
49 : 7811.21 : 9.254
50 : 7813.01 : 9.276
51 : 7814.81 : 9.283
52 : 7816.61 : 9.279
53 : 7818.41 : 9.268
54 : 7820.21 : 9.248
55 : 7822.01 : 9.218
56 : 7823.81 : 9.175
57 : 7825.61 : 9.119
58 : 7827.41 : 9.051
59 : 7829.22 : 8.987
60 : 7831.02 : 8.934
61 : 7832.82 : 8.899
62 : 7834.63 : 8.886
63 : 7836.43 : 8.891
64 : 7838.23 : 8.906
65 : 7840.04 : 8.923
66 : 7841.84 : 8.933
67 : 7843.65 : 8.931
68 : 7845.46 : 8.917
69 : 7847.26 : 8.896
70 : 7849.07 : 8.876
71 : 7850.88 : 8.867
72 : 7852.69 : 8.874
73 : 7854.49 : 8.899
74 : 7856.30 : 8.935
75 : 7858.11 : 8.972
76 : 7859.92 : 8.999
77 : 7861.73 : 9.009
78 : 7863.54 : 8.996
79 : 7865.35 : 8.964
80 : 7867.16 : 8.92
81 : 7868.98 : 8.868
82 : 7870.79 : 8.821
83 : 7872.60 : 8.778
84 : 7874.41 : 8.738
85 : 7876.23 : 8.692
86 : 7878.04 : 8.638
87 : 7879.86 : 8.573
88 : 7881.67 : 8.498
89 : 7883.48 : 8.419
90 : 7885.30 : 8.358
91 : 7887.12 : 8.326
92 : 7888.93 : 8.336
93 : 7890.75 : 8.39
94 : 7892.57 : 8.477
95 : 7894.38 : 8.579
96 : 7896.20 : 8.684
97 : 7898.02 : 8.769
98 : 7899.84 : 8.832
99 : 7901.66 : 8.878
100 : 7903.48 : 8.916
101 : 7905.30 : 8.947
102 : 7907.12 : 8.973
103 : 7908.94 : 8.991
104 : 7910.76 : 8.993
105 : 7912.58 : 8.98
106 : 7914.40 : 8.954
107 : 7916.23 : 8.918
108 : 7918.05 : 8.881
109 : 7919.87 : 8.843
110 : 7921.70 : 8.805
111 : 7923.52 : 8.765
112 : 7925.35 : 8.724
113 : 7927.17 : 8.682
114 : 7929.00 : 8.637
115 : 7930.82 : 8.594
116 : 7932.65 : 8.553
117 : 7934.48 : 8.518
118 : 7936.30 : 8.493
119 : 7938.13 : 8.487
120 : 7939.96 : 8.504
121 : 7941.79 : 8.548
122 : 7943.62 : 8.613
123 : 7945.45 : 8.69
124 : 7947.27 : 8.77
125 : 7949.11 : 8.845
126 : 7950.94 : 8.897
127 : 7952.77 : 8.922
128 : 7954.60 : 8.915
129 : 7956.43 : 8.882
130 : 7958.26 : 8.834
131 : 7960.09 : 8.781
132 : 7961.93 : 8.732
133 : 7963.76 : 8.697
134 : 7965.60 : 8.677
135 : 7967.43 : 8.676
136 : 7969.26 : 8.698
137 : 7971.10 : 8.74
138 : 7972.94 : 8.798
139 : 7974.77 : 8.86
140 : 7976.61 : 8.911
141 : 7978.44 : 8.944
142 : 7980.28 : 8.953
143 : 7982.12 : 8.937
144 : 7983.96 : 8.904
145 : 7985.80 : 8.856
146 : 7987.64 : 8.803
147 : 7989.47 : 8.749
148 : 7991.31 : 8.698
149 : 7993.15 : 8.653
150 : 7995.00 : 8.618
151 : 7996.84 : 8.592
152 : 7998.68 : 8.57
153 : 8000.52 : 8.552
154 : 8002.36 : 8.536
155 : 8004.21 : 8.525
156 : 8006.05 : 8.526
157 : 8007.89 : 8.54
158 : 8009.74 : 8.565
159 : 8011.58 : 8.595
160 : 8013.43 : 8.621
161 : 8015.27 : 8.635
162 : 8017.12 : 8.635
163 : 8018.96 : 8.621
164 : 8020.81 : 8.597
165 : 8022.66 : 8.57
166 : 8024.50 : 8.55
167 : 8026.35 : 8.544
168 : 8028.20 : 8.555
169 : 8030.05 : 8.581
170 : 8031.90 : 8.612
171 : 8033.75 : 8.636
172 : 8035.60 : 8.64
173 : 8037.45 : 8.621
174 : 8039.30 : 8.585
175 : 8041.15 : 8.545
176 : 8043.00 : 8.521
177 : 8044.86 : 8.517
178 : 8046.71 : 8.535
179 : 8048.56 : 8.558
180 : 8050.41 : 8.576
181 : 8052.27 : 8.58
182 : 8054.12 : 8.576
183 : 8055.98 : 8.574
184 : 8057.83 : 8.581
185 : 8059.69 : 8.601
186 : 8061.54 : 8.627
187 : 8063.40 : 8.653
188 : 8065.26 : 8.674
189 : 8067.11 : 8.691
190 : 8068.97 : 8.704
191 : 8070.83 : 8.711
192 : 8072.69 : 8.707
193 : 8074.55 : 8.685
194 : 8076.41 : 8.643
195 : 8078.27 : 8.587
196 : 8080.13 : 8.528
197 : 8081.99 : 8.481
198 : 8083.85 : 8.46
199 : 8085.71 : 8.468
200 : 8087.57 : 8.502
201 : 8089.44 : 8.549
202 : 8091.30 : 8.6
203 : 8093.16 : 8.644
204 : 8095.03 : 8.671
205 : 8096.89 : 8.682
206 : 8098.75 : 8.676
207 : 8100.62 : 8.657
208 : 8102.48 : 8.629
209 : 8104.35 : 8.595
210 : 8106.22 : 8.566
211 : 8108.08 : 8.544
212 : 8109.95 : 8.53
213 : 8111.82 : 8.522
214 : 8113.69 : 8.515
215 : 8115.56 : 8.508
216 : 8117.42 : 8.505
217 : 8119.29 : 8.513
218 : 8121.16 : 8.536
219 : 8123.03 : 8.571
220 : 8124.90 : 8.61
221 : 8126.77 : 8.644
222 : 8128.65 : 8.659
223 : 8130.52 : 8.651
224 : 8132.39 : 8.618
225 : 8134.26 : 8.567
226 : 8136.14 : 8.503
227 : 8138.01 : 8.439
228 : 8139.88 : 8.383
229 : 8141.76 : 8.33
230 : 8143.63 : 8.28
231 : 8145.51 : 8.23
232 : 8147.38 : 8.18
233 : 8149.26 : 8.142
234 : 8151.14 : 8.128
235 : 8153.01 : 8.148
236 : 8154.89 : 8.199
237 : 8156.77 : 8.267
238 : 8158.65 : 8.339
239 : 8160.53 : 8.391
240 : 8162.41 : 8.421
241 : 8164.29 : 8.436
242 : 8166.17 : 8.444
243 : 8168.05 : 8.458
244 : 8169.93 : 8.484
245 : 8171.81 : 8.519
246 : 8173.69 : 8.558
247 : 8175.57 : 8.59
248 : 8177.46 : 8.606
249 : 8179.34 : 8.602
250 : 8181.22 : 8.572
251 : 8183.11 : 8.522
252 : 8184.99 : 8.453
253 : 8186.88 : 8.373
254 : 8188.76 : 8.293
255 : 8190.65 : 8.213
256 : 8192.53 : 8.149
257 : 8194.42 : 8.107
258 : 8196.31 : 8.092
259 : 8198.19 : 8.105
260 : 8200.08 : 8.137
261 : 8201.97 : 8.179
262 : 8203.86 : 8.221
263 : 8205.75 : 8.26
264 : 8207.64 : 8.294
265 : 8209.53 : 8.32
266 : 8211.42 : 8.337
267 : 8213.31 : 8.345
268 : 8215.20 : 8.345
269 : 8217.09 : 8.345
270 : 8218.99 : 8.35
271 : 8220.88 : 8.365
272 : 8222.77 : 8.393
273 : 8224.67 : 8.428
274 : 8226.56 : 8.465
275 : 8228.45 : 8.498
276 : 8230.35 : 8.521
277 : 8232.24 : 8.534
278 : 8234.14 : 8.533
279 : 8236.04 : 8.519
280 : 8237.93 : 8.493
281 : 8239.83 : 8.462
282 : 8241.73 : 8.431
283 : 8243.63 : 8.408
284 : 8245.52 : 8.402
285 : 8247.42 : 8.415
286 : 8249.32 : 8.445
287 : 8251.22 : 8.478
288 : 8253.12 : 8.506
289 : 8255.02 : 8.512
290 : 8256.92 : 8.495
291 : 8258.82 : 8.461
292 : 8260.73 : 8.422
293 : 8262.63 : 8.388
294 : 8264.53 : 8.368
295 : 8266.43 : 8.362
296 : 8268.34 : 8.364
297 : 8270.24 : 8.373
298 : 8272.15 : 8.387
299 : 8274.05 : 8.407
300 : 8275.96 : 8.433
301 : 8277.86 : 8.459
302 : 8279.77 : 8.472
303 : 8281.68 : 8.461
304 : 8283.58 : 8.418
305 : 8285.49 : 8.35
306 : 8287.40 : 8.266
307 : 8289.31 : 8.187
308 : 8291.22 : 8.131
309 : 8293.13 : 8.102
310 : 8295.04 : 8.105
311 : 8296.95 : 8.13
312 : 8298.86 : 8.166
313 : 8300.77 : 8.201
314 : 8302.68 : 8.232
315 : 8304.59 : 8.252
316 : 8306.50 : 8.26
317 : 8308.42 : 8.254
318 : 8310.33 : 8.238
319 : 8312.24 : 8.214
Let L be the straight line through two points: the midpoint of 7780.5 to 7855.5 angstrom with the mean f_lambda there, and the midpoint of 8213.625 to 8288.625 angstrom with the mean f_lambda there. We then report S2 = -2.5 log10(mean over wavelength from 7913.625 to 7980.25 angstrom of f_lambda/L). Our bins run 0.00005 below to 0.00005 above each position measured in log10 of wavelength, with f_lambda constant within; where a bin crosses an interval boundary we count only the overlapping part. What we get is 0.014 mag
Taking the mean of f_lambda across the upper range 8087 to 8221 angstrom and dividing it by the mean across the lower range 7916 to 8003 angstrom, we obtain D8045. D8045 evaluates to 0.96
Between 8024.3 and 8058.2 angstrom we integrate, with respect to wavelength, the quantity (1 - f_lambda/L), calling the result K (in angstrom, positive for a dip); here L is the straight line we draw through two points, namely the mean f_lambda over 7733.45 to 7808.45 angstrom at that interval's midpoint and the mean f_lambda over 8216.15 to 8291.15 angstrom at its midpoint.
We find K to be 0.3 angstrom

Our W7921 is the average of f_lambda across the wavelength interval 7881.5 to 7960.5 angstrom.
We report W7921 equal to 8.72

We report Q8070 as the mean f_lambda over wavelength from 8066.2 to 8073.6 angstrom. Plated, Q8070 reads 8.7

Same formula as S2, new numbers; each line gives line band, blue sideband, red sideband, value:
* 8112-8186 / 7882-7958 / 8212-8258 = 0.009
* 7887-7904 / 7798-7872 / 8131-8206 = 0.034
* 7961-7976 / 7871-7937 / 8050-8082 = -0.008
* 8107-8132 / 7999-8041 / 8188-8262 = -0.011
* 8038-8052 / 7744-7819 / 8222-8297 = 0.015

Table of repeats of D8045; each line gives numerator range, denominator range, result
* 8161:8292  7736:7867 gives 0.93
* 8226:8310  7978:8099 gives 0.97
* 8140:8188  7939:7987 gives 0.95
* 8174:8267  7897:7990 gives 0.95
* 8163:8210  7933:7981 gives 0.96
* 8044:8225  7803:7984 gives 0.96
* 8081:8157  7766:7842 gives 0.94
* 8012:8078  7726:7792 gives 0.96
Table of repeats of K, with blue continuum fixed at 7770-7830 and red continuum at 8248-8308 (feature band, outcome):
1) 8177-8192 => 0.1 angstrom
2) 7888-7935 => 0.7 angstrom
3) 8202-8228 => 0.3 angstrom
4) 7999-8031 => 0.6 angstrom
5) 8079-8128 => 0.2 angstrom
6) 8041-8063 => 0.3 angstrom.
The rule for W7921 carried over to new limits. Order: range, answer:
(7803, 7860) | 9.04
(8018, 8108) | 8.6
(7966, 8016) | 8.71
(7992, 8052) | 8.58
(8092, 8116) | 8.6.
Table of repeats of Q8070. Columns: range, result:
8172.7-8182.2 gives 8.58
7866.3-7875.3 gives 8.82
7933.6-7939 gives 8.51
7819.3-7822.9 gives 9.24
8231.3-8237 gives 8.53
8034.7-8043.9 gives 8.59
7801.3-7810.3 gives 9.11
